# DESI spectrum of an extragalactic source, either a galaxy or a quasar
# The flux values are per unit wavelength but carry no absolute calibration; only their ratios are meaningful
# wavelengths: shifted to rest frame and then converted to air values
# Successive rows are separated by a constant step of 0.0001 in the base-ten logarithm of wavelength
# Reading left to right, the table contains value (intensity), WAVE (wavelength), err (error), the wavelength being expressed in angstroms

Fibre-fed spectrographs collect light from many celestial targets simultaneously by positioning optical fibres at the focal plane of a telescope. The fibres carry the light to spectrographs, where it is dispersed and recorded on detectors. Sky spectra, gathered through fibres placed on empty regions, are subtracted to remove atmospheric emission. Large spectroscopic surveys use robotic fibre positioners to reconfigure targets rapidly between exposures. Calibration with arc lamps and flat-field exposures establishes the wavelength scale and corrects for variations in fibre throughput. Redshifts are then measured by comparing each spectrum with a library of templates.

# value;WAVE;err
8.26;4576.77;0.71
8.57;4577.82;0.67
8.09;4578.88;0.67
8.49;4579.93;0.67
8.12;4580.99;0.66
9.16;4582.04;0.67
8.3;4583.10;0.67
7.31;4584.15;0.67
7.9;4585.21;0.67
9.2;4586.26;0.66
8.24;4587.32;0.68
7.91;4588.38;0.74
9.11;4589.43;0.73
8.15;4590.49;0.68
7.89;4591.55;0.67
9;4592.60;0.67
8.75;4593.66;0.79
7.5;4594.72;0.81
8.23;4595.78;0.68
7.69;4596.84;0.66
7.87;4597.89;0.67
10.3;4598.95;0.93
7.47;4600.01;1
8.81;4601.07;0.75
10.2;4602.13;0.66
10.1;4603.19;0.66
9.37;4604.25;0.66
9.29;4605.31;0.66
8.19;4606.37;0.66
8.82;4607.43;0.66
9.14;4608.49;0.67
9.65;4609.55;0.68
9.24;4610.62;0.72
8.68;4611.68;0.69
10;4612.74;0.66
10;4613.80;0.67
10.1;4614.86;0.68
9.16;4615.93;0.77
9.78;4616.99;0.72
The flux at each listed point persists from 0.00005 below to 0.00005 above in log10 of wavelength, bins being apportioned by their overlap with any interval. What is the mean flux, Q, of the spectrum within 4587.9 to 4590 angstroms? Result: 8.53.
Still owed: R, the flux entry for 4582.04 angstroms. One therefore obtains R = 9.16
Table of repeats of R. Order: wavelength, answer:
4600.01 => 7.47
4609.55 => 9.65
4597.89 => 7.87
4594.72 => 7.5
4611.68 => 8.68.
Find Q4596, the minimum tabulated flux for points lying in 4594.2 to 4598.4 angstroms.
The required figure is 7.5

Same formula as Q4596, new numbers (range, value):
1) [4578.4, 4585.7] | 7.31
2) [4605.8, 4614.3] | 8.19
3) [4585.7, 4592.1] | 7.89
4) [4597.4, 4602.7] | 7.47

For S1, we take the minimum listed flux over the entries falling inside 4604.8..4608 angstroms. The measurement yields 8.19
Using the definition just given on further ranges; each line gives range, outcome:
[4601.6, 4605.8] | 9.29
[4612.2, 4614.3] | 10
